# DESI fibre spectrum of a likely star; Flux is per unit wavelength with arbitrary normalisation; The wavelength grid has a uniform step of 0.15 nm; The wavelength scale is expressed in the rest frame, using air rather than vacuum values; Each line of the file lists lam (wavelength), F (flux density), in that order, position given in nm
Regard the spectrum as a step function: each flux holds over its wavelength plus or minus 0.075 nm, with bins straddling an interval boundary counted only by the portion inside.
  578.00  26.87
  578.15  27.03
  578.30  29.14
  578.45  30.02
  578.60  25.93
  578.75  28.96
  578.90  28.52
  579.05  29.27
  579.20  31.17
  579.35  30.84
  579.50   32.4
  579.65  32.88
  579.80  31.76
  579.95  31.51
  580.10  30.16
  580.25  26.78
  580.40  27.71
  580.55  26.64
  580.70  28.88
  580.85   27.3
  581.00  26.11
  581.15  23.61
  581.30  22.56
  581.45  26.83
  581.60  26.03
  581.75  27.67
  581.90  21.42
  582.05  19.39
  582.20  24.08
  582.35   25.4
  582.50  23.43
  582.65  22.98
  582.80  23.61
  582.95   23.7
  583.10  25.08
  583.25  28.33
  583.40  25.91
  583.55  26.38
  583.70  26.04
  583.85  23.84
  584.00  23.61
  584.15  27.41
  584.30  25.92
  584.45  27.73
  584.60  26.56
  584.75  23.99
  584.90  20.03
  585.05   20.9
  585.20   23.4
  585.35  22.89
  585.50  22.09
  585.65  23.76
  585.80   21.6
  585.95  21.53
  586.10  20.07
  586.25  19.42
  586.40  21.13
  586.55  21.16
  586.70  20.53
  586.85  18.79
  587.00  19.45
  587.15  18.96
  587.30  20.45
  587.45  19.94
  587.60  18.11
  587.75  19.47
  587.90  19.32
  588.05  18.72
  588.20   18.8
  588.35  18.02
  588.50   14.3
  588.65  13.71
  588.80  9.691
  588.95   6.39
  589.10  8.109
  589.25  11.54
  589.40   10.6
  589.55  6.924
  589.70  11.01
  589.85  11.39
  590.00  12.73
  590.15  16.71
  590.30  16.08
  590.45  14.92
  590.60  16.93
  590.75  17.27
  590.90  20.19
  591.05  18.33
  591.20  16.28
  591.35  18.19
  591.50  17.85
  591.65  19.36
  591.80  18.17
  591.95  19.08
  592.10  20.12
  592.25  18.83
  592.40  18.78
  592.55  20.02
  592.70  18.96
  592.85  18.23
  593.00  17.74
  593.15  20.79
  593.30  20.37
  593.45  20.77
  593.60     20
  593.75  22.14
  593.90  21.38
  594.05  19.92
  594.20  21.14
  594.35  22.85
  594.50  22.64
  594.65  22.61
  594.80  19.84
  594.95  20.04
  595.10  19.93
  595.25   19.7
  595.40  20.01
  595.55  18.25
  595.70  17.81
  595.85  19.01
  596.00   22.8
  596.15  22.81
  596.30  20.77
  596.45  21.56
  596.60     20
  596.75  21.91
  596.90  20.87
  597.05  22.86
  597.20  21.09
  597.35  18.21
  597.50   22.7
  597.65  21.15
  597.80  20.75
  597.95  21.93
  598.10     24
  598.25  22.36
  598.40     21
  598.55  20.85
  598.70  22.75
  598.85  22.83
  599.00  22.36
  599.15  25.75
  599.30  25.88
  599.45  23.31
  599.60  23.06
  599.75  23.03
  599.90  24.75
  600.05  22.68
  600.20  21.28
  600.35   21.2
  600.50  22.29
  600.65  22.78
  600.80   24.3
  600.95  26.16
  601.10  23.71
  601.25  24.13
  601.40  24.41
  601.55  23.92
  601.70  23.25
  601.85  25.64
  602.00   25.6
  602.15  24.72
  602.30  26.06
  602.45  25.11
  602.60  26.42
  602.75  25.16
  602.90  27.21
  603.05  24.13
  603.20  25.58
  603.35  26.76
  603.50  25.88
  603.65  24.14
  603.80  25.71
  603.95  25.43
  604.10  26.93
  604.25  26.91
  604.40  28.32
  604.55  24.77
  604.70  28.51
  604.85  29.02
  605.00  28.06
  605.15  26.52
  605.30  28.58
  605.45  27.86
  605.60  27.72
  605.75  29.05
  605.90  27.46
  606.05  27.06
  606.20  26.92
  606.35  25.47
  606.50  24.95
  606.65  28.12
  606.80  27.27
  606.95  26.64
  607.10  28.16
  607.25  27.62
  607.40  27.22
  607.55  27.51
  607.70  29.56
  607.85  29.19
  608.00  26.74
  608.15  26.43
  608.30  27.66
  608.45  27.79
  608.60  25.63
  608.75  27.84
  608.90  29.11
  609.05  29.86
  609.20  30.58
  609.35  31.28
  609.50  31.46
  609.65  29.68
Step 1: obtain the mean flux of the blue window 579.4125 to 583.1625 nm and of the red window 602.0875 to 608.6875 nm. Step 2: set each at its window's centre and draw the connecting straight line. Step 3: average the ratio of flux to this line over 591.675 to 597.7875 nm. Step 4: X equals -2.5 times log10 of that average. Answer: 0.29 mag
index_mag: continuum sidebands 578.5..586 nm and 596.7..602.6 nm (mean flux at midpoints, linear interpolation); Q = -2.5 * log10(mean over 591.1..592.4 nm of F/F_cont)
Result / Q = 0.30 mag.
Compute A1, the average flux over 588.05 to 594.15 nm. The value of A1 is 16.6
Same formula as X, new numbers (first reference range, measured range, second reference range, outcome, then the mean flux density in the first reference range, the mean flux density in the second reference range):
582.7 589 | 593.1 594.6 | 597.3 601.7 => 0.05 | 21.3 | 22.9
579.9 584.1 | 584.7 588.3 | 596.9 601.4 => 0.20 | 25.5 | 22.7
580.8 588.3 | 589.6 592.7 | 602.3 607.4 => 0.38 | 22.9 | 26.8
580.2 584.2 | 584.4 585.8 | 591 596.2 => 0.02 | 25.2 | 19.8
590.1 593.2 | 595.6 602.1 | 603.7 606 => 0.03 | 18.2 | 27.4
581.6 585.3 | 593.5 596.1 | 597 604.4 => 0.17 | 24.5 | 23.9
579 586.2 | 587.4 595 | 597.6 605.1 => 0.40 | 25.6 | 24.5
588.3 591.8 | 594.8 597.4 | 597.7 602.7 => -0.03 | 14.3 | 23.6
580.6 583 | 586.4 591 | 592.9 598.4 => 0.40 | 24.6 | 20.9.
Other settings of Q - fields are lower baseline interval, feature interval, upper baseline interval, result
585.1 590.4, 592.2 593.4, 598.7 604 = 0.029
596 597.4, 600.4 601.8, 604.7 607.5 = 0.013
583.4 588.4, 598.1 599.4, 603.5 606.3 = 0.107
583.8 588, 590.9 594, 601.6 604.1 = 0.202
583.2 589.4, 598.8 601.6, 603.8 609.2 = 0.075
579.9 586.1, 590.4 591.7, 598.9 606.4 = 0.377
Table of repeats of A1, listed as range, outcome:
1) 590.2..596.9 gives 19.6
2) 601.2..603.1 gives 25.1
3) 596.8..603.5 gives 23.5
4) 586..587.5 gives 20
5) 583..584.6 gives 26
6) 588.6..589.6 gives 9.53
